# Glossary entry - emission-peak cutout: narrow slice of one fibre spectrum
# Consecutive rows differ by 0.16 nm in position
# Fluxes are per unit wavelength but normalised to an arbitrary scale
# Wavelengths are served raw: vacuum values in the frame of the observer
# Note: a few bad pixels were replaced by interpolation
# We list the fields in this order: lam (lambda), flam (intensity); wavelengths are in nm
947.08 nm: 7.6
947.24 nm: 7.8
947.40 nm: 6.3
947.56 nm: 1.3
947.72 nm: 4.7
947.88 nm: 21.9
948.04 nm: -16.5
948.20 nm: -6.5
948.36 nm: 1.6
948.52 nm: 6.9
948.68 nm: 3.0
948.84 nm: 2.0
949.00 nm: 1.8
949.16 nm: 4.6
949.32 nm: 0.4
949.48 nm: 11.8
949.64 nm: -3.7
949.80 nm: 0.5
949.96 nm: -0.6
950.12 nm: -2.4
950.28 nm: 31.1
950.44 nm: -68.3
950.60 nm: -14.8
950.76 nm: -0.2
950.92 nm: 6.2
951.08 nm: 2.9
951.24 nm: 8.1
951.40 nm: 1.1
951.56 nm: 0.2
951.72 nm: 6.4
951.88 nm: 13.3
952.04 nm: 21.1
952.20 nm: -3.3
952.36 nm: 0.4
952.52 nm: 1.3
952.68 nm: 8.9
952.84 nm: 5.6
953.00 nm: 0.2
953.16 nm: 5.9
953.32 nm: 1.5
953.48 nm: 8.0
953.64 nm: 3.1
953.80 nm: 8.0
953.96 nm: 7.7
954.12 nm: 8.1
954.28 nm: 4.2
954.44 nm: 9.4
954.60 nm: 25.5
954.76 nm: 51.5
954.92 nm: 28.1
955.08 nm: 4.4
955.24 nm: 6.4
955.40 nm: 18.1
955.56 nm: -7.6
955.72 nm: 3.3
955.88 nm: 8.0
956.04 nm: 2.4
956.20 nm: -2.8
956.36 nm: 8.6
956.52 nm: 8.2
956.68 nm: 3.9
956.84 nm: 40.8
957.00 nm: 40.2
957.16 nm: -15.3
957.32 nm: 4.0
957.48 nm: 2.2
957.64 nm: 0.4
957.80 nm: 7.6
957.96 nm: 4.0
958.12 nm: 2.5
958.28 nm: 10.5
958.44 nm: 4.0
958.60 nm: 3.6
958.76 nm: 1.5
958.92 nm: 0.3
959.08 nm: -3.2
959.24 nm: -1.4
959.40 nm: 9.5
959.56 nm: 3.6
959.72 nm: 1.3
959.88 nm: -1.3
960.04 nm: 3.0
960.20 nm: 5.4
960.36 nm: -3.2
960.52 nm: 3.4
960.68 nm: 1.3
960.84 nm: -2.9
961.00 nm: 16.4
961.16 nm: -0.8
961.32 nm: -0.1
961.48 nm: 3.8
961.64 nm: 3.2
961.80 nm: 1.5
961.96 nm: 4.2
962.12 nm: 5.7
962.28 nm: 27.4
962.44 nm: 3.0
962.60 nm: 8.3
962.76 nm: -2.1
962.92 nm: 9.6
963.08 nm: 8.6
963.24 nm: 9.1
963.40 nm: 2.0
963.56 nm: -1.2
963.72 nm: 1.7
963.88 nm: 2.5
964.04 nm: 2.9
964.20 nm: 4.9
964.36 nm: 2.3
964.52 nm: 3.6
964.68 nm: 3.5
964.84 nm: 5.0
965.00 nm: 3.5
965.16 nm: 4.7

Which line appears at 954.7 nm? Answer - [O III] 5007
